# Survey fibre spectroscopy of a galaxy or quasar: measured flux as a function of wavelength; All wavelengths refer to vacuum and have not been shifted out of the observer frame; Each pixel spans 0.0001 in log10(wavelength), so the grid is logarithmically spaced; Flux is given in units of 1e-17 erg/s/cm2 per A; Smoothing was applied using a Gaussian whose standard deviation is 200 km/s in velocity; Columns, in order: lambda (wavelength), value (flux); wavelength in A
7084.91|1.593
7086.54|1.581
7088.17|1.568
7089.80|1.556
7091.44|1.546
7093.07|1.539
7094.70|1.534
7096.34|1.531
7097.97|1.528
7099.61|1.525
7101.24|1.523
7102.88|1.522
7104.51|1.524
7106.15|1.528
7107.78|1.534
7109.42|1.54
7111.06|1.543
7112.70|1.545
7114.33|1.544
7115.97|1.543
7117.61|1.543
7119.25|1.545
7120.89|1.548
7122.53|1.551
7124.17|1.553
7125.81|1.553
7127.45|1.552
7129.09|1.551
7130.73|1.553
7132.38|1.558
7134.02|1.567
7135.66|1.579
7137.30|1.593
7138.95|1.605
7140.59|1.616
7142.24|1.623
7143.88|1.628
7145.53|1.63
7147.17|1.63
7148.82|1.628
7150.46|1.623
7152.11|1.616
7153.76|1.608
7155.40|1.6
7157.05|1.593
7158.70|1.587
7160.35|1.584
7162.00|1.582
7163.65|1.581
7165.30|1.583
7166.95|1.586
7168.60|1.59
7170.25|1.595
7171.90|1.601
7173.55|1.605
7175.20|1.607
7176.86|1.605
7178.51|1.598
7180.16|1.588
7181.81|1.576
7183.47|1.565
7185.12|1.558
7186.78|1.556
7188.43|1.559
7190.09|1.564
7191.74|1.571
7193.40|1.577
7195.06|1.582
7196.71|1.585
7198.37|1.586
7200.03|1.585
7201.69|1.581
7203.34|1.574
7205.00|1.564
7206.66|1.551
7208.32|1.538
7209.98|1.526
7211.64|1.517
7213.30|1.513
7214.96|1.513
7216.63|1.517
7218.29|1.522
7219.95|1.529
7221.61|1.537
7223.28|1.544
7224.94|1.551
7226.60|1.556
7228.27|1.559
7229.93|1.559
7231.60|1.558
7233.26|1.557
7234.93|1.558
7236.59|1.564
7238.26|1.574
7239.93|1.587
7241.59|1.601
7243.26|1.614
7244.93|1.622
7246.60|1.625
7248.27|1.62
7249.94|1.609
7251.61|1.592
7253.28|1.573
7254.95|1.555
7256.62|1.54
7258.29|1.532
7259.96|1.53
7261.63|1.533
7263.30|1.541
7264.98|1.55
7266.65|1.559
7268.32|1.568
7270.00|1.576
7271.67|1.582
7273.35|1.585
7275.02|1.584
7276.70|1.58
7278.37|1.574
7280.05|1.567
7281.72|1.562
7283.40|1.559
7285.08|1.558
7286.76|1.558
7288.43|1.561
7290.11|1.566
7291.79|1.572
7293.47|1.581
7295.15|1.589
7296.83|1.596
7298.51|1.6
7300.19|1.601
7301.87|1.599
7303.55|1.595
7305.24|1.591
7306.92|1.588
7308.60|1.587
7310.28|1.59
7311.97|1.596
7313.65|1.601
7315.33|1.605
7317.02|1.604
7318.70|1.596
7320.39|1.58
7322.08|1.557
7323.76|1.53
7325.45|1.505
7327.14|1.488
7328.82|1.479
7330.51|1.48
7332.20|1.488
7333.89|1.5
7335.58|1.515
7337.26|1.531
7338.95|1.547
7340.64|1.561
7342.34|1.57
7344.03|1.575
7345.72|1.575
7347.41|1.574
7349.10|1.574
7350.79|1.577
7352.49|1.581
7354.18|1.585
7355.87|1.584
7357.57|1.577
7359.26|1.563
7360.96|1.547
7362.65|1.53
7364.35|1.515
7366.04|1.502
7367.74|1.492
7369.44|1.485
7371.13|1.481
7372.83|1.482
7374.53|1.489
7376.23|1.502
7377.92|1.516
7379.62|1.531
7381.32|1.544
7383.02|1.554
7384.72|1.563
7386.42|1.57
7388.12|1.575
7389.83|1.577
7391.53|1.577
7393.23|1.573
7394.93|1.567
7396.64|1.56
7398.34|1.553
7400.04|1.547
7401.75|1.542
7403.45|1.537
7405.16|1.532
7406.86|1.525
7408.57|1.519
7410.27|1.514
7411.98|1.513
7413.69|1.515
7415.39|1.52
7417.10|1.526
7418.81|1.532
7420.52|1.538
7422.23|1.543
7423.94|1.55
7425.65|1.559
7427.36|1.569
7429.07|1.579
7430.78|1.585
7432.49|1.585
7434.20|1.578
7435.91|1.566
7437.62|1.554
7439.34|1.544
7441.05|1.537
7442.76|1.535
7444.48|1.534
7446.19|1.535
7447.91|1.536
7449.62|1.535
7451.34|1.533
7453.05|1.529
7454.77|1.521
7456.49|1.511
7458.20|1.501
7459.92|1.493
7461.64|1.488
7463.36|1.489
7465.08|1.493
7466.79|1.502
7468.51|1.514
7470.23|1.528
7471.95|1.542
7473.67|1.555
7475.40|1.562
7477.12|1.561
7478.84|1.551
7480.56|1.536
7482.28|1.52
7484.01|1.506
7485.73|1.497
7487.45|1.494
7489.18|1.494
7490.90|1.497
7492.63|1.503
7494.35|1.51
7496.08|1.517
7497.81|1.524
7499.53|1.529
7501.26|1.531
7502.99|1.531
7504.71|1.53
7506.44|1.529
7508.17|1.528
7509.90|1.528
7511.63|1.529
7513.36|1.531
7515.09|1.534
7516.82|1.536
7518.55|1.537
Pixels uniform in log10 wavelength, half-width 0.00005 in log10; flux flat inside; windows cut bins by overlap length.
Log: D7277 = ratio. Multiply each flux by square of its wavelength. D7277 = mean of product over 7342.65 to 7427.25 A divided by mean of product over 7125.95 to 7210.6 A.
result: 1.0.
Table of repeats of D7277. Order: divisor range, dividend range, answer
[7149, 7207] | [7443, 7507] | 1.04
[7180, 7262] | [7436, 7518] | 1.05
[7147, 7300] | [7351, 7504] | 1.03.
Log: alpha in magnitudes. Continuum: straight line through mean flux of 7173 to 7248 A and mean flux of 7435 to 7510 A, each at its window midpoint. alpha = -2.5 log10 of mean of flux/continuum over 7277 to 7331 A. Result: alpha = -0.01 mag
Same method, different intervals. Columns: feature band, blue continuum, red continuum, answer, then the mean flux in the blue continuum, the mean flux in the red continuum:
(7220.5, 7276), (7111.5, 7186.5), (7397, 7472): 0.00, 1.58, 1.53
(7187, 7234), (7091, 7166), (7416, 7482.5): 0.01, 1.57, 1.54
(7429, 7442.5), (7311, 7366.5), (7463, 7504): -0.02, 1.55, 1.52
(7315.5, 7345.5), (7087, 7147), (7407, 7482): 0.00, 1.56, 1.53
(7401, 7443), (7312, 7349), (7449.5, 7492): -0.01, 1.55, 1.52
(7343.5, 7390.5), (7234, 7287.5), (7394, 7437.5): 0.01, 1.57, 1.55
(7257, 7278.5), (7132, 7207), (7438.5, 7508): 0.01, 1.59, 1.52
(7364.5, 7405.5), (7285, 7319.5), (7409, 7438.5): 0.02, 1.59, 1.55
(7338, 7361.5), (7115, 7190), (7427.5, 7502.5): -0.01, 1.58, 1.53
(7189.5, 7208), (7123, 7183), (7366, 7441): 0.01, 1.59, 1.54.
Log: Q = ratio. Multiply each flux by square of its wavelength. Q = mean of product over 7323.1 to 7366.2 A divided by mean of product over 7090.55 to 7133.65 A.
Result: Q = 1.07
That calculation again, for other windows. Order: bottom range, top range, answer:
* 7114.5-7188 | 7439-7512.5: 1.05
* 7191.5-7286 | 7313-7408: 1.02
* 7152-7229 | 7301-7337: 1.03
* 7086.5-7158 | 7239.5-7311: 1.05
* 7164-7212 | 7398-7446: 1.04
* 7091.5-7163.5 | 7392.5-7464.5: 1.07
